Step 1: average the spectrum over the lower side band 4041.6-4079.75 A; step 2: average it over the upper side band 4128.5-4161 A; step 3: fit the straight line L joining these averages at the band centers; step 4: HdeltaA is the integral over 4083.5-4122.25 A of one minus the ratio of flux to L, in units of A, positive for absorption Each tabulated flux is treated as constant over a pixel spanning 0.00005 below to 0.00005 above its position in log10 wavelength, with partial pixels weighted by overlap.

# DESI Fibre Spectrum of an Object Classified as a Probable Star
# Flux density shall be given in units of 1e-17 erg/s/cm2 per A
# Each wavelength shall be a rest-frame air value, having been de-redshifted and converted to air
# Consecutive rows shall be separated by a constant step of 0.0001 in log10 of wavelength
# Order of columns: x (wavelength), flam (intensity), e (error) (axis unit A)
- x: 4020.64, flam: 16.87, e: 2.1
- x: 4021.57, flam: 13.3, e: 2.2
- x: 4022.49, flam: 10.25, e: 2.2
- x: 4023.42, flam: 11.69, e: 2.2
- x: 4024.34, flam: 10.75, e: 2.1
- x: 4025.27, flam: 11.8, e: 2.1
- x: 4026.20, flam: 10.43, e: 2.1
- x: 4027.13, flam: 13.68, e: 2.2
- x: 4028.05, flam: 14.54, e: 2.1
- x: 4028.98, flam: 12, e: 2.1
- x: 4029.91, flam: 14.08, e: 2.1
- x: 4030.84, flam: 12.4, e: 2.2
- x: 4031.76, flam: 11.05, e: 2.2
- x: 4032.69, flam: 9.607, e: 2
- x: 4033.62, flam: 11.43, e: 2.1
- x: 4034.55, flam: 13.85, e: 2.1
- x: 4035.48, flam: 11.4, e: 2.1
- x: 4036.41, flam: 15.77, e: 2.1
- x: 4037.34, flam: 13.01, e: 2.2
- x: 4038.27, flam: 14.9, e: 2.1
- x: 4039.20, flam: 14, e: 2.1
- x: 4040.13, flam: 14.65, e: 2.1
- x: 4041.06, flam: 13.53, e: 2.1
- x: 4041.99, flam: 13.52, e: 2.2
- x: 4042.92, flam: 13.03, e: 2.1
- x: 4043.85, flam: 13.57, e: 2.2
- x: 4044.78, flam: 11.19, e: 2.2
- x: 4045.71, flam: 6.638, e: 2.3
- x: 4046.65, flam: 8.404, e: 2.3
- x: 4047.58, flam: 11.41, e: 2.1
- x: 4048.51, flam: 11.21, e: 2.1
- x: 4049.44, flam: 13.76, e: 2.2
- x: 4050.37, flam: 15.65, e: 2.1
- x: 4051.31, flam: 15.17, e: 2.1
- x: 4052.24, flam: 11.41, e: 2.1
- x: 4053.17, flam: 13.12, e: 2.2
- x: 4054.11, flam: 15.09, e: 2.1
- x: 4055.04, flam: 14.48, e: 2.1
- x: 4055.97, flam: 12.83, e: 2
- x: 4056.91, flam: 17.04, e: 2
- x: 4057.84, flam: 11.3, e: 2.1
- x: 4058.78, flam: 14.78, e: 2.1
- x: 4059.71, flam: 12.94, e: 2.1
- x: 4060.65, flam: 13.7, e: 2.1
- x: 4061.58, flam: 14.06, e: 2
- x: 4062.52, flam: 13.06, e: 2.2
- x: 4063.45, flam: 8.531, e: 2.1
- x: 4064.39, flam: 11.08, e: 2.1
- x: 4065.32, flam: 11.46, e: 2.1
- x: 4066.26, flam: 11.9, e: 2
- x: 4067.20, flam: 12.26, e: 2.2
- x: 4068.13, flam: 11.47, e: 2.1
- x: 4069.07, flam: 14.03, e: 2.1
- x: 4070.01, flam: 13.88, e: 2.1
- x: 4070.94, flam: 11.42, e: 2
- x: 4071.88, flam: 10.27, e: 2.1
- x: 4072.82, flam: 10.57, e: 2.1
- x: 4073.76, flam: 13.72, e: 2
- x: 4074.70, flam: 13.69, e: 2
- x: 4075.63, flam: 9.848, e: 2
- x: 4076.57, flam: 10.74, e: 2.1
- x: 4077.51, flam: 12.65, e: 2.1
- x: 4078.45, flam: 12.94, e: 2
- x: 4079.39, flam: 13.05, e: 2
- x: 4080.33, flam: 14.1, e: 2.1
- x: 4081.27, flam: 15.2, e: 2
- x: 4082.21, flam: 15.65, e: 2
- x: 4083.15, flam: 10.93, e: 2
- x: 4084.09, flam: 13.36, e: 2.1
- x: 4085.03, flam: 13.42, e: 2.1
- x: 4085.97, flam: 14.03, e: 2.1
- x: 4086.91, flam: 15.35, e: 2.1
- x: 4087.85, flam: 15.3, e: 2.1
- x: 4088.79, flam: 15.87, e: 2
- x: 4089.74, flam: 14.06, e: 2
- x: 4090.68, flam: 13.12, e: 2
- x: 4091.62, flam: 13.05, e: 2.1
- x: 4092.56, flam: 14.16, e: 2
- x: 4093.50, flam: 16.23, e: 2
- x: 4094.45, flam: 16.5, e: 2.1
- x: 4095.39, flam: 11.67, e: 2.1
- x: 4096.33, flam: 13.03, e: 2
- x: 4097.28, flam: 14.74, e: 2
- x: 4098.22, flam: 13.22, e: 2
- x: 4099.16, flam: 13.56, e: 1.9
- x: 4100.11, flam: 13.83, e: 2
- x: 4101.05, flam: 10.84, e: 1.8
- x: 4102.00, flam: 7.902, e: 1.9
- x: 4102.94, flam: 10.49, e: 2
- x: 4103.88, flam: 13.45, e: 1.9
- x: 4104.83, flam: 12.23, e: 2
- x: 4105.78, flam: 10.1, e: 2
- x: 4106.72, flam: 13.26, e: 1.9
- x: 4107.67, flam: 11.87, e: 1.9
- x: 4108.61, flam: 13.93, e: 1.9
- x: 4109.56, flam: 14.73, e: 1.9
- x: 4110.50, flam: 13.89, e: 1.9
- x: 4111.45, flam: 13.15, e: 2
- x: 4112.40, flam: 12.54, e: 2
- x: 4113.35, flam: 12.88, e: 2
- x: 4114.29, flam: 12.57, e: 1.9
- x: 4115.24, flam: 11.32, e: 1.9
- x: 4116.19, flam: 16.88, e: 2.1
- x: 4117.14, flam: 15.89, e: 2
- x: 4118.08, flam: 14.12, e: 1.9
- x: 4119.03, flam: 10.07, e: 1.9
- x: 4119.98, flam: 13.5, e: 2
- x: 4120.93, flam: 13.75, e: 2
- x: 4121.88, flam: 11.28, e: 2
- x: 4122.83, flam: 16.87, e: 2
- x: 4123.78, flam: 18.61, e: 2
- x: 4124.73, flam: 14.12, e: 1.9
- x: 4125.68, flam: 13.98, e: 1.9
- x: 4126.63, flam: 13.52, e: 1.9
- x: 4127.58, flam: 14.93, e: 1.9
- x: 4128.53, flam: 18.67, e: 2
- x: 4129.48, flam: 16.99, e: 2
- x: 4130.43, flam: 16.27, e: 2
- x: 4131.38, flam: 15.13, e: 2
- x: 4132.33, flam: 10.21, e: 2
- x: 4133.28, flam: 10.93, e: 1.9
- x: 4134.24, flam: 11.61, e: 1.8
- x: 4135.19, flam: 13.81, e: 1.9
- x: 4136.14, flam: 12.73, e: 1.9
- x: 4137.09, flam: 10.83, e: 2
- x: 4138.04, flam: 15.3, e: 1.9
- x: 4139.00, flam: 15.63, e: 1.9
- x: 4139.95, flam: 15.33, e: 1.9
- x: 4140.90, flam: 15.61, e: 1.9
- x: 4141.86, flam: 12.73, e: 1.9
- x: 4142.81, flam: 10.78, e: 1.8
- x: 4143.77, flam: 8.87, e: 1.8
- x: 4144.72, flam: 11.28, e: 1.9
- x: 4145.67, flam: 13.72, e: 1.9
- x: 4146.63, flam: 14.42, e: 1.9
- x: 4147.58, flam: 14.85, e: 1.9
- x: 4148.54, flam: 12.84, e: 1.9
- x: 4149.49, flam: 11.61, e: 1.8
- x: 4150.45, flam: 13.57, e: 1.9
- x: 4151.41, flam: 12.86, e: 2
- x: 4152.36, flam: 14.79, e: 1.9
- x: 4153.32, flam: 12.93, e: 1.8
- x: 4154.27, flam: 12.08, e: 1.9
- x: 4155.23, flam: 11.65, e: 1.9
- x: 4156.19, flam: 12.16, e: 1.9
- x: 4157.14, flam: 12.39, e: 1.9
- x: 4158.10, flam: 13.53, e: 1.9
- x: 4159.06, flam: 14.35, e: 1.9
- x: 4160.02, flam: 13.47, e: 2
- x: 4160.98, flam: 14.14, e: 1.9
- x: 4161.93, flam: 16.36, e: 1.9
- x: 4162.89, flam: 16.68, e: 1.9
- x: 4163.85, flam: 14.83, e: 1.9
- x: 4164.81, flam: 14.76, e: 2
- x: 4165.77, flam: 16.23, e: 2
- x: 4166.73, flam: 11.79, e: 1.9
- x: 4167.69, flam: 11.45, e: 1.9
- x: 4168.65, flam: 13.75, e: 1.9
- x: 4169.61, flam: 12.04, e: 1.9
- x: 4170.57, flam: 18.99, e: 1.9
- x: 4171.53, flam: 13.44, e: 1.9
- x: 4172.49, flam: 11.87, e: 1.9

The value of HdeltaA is -1.3 A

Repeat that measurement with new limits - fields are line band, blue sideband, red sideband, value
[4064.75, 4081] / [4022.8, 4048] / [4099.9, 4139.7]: 0.7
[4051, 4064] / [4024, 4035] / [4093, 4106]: -1.0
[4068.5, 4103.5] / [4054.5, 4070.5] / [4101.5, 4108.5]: -3.1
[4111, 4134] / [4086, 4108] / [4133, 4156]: -1.7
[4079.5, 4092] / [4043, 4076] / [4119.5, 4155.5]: -1.2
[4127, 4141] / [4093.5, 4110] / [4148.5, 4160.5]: -1.5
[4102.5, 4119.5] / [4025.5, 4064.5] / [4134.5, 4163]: 0.2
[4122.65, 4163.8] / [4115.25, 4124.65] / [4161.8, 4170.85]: 1.9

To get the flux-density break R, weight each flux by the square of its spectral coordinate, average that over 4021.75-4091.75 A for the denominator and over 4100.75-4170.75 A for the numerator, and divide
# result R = 1.09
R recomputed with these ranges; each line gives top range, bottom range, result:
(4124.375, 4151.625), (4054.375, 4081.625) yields 1.11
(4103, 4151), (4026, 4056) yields 1.10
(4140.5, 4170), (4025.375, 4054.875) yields 1.11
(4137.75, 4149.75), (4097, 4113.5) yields 1.08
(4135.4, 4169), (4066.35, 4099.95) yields 1.04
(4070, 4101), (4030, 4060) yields 1.06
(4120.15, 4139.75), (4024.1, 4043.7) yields 1.16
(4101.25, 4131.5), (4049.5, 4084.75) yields 1.09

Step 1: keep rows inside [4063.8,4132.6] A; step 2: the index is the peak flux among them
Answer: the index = 18.67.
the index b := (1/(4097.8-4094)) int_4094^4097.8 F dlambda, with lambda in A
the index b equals 14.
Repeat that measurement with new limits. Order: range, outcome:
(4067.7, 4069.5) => 12.7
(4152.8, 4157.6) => 12.3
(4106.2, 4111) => 13.5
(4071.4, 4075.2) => 12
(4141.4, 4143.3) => 11.7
